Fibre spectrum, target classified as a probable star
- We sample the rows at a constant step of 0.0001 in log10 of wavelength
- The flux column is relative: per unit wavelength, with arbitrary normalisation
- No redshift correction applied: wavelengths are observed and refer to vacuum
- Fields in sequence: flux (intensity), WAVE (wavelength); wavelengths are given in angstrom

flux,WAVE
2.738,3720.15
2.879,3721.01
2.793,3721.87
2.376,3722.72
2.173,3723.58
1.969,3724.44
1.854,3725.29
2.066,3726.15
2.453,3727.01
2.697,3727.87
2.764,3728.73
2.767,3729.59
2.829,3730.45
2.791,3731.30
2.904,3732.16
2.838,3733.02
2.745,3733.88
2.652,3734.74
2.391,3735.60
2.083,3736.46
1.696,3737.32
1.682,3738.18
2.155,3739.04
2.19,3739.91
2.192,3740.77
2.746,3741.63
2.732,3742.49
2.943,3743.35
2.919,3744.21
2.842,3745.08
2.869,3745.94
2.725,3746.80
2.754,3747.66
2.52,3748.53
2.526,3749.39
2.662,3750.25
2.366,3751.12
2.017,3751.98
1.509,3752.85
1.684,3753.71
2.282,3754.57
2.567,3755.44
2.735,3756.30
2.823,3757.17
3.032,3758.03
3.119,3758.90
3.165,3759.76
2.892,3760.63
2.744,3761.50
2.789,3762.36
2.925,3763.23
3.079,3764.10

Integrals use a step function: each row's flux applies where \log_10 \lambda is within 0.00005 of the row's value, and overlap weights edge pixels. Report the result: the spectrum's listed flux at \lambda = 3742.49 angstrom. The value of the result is 2.732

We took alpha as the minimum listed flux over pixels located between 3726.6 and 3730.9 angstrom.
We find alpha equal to 2.453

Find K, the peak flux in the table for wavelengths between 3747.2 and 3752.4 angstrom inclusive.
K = 2.754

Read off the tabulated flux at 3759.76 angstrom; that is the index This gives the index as 3.165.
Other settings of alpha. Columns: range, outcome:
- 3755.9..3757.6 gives 2.735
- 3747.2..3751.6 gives 2.366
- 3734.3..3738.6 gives 1.682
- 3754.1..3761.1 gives 2.282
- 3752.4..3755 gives 1.509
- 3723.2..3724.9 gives 1.969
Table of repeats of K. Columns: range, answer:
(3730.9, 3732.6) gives 2.904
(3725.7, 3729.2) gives 2.764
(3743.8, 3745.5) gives 2.919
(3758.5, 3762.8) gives 3.165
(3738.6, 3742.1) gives 2.746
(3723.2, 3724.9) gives 2.173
